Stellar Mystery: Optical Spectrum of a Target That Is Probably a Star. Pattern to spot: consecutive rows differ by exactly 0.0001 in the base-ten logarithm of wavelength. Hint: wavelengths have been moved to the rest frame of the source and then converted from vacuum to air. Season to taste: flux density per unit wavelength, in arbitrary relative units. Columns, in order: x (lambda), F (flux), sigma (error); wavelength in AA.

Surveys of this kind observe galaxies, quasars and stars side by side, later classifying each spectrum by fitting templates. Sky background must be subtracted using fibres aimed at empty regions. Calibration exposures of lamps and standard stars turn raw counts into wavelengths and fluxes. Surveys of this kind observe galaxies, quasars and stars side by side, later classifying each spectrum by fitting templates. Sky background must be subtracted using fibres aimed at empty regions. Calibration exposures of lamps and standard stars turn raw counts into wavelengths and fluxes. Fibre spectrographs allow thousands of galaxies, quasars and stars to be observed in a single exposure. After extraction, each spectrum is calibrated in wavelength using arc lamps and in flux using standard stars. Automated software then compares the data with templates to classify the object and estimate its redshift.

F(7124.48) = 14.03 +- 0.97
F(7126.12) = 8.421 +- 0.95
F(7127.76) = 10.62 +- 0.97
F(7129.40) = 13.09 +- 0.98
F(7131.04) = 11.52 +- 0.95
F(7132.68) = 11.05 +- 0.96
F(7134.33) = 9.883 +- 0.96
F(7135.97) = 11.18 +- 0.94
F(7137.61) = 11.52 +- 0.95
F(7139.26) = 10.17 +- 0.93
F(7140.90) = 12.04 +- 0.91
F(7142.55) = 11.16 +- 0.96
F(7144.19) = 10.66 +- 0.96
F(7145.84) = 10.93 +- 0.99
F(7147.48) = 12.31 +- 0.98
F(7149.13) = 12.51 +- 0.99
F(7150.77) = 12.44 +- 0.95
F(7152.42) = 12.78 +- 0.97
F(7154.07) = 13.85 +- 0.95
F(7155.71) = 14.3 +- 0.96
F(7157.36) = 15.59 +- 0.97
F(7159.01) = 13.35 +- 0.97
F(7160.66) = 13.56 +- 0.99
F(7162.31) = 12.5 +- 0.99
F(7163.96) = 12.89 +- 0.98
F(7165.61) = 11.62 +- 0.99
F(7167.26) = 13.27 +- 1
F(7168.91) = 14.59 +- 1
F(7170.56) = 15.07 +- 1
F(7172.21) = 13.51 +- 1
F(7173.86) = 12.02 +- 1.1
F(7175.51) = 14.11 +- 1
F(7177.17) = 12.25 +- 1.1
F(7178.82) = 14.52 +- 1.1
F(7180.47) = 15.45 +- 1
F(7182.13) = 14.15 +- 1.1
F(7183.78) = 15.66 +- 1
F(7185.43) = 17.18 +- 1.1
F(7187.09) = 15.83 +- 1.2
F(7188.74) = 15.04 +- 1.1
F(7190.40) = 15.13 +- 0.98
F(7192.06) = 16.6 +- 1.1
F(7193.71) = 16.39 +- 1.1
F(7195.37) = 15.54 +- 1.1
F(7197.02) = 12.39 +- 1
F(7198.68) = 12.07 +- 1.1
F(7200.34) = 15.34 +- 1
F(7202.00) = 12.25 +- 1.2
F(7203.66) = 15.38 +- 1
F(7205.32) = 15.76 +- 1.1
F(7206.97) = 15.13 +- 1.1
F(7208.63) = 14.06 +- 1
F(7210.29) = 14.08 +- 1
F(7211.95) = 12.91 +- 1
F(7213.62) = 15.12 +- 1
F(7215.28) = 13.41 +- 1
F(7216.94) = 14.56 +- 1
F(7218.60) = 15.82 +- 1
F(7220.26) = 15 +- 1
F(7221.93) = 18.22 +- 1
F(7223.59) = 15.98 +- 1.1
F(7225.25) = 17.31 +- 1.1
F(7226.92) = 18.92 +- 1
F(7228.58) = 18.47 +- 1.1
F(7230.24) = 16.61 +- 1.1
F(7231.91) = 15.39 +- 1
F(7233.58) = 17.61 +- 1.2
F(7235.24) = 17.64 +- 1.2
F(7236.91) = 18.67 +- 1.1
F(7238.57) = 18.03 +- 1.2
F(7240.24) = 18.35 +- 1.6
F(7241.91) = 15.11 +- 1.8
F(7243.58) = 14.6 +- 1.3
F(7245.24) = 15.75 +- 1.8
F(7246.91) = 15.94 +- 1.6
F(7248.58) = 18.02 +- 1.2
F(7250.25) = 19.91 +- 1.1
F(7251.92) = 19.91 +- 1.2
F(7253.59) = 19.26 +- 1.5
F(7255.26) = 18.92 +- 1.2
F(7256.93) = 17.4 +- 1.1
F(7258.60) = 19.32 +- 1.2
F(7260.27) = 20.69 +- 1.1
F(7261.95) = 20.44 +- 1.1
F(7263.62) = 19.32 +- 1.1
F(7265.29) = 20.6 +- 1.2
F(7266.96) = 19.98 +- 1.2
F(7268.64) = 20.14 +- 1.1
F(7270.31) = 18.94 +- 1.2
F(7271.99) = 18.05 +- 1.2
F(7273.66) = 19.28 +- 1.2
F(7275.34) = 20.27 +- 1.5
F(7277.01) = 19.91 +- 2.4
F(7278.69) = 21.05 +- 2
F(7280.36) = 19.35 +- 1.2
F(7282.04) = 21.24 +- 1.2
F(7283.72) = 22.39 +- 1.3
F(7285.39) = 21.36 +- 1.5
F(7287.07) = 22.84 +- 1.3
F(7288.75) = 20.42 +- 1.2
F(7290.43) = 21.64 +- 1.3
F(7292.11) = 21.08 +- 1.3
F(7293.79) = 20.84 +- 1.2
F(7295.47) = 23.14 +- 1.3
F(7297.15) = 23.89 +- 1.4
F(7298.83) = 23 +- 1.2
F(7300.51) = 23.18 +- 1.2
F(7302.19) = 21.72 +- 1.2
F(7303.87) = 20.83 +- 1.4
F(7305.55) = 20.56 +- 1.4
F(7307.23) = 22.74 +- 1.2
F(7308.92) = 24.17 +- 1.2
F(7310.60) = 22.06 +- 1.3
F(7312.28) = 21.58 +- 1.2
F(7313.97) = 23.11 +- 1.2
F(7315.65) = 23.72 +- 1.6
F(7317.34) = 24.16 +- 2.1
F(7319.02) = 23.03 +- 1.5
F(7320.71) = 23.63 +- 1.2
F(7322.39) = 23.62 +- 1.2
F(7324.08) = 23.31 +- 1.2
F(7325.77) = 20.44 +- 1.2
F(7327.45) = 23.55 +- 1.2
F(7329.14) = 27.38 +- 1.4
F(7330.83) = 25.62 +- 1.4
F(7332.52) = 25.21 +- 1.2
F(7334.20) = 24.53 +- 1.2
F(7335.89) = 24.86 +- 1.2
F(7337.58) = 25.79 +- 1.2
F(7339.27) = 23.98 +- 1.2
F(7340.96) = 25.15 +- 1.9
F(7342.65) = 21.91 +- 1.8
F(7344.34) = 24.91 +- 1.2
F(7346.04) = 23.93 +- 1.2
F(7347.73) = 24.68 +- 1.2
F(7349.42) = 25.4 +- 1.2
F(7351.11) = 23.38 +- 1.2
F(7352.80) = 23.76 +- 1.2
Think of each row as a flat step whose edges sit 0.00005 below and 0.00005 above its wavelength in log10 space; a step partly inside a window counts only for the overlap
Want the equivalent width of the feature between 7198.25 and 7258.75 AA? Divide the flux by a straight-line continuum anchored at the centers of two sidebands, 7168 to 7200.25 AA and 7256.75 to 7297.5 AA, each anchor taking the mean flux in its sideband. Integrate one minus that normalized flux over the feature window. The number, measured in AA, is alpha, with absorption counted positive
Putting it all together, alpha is 3.80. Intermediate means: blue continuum 14.6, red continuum 20.6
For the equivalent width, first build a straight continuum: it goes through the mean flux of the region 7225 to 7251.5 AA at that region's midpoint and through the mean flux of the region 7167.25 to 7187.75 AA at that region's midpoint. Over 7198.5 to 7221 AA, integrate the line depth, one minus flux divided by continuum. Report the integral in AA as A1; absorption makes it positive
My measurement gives 2.20 AA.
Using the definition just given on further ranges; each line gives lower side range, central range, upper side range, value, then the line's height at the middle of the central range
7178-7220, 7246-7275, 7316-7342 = 0.1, 19.3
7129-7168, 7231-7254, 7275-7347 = 1.2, 18.4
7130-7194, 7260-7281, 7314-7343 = 0.5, 20.3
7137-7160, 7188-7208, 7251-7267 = 1.1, 15.6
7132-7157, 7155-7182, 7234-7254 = -0.9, 13.2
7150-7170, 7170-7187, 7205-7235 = -0.3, 14.2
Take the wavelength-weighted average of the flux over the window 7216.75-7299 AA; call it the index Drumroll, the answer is 19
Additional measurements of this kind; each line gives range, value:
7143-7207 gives 13.9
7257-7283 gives 19.8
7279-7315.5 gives 22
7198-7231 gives 15.3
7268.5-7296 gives 20.7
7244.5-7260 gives 18.4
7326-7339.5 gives 25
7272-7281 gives 19.8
